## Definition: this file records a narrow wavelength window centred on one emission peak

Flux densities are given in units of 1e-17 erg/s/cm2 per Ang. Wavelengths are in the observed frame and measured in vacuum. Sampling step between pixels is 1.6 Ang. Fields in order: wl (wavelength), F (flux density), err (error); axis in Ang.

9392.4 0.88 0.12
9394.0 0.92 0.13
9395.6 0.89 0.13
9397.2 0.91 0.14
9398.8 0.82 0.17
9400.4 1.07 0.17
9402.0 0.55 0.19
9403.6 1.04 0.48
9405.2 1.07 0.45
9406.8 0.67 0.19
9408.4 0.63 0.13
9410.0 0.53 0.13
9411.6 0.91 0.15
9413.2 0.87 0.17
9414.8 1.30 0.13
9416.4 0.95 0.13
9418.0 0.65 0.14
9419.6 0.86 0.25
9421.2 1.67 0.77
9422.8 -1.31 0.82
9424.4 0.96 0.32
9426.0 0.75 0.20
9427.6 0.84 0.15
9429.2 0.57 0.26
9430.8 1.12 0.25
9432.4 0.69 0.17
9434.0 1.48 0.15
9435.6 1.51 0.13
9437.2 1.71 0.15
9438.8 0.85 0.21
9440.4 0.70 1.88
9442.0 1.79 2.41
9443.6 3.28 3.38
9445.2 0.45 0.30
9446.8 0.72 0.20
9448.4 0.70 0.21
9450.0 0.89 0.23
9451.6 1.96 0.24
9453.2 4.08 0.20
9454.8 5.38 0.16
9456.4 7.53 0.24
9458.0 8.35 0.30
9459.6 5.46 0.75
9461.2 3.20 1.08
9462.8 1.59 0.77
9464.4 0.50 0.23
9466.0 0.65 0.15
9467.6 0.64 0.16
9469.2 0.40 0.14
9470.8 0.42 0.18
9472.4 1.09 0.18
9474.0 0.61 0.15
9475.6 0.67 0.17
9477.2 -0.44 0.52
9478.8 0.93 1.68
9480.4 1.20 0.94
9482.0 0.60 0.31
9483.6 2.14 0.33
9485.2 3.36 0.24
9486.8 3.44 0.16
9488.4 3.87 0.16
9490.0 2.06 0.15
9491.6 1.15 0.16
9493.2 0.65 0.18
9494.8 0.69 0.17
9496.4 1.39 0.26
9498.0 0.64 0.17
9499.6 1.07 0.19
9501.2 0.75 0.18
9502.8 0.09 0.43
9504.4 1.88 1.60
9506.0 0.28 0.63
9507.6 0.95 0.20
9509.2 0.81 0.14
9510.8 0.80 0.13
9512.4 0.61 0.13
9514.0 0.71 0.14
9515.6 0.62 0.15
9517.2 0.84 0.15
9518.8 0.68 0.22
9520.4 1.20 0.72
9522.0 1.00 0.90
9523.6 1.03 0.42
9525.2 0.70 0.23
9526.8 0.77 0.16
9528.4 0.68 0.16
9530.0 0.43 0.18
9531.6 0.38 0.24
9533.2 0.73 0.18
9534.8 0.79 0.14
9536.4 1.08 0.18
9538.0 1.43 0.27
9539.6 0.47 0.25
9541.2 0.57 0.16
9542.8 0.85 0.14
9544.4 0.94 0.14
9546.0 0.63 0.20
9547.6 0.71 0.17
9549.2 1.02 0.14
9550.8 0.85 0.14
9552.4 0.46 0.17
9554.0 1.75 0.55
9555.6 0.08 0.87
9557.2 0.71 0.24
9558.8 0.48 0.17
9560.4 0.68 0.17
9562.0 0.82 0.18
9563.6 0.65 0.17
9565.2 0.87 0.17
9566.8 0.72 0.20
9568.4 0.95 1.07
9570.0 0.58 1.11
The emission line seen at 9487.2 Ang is [N II]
